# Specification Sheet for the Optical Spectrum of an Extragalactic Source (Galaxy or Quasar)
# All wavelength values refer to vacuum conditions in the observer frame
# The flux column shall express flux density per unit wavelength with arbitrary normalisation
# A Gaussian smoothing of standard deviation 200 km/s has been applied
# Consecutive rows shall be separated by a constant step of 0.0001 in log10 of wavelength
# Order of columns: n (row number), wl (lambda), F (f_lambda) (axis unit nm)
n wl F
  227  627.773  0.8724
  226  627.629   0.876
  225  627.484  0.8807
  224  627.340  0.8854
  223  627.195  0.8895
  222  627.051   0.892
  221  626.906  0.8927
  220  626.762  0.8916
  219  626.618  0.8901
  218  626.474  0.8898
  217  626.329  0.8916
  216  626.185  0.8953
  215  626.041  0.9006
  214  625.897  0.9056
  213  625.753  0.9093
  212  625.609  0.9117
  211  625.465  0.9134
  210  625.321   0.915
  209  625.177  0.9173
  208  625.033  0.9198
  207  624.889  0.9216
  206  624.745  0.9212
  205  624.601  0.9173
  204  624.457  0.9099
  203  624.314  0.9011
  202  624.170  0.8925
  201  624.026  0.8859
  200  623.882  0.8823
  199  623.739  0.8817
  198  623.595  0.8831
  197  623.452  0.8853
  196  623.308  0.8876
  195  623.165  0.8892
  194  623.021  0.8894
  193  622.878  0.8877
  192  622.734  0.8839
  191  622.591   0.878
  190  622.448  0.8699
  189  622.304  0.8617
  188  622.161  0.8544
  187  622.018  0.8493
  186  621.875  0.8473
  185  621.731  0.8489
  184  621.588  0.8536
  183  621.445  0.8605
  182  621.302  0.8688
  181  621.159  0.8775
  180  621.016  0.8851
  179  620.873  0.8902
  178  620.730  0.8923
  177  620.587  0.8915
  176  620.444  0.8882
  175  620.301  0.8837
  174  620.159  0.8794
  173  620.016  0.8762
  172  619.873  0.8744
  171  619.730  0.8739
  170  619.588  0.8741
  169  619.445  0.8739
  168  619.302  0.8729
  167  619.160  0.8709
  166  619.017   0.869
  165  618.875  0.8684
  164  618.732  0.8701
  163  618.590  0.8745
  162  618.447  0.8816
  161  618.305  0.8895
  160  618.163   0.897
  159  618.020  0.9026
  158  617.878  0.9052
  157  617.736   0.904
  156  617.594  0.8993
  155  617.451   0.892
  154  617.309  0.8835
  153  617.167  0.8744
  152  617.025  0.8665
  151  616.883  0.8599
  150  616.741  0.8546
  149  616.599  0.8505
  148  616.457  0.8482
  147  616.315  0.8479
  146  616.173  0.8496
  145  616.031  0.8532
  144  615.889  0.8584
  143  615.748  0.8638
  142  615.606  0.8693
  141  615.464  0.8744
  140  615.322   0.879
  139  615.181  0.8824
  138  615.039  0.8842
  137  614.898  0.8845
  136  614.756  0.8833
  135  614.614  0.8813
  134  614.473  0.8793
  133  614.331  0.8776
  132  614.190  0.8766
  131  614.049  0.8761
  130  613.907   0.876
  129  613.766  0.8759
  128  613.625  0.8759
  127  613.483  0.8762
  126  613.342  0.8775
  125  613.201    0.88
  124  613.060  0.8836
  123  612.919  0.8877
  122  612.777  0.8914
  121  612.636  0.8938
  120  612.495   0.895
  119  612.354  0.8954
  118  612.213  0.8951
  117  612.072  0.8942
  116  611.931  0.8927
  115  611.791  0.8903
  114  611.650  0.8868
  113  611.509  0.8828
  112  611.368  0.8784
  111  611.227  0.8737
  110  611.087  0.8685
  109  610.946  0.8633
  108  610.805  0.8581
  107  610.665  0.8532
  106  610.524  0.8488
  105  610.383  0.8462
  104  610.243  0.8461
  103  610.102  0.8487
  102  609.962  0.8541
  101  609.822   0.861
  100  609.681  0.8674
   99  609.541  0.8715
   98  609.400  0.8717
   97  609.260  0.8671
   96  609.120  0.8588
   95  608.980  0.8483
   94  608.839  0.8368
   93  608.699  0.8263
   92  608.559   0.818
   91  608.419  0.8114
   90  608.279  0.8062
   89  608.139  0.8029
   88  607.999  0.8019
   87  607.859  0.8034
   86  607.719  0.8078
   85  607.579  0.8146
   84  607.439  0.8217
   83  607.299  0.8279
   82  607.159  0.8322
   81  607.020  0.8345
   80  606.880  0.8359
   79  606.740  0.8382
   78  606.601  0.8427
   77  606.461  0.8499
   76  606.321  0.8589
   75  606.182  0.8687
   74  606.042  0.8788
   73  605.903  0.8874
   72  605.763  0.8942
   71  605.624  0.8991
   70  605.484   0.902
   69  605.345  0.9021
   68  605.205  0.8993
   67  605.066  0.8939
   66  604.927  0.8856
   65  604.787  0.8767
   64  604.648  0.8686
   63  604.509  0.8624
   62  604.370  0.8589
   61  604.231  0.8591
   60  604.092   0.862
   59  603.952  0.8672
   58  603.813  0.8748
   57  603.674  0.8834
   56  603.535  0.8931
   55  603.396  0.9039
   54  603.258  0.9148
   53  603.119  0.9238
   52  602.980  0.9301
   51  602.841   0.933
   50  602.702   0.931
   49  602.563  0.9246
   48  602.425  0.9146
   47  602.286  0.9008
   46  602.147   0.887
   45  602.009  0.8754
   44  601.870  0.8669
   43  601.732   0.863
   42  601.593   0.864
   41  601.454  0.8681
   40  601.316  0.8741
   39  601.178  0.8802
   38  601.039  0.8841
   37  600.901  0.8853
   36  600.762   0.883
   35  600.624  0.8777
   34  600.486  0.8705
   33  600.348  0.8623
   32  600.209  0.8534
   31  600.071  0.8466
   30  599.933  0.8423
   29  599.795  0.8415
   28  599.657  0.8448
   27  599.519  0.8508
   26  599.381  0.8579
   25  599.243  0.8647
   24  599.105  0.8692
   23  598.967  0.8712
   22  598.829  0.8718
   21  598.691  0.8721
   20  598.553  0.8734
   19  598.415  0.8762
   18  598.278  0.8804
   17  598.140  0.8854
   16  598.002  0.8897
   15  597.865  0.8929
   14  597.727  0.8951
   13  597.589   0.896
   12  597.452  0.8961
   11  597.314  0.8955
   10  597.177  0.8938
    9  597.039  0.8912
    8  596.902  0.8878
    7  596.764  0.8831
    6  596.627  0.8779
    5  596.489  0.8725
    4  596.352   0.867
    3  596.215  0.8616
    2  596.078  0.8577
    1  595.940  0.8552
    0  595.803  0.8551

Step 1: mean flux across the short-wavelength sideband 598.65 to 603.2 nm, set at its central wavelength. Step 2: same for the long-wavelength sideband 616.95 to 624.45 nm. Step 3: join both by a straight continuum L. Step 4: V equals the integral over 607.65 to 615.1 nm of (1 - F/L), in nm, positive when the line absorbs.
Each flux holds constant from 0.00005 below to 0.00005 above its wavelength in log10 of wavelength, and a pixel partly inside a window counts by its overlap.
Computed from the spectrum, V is 0.13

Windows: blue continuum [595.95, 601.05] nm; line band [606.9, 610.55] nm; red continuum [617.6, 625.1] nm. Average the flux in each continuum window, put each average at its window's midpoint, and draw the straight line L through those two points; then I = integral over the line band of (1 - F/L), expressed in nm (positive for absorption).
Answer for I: 0.17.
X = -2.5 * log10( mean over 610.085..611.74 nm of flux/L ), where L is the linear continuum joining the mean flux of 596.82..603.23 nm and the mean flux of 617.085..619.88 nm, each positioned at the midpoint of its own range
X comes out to 0.02 mag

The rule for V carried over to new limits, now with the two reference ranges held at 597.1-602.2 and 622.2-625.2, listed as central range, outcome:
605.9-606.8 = 0.020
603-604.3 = -0.018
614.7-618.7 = 0.052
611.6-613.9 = -0.007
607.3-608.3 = 0.079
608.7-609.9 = 0.031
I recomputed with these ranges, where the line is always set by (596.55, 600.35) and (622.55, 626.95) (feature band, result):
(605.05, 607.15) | 0.02 nm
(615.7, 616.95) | 0.05 nm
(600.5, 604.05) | -0.06 nm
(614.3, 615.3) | 0.01 nm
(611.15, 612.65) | 0.00 nm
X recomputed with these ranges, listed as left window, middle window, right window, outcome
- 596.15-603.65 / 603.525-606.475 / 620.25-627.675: 0.006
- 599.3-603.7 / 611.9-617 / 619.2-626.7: 0.012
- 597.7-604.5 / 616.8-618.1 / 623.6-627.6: 0.007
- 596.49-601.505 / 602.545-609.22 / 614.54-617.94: 0.014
